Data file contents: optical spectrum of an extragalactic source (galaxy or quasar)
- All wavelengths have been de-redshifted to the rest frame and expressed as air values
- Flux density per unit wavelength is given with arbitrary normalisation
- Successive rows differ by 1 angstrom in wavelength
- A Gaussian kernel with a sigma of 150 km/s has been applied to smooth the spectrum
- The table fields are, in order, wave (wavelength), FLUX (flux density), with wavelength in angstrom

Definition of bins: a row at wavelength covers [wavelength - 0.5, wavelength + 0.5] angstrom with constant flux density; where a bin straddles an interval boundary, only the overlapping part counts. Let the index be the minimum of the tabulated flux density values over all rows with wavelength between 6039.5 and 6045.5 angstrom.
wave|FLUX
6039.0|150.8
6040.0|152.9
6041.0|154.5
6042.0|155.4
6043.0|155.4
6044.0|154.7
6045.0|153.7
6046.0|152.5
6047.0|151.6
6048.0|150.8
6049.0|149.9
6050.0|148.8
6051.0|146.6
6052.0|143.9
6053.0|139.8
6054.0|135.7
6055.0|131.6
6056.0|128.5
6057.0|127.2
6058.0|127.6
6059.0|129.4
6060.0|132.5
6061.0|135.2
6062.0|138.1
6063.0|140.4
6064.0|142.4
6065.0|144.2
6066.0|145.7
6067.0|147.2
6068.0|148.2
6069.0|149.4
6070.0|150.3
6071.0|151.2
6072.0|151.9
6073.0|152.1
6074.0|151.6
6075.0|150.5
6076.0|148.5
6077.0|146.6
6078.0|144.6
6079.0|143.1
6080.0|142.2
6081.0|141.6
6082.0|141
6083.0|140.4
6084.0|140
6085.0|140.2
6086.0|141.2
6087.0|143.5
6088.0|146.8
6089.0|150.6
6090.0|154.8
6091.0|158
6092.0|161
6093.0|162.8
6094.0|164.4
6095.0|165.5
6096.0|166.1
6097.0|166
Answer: 152.9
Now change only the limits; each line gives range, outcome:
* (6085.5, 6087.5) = 141.2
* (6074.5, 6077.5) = 146.6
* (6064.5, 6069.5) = 144.2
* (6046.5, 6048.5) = 150.8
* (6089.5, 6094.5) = 154.8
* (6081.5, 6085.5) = 140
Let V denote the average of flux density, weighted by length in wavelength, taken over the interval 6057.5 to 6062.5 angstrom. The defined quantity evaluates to 133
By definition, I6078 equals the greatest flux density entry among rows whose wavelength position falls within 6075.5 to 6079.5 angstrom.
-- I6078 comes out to 148.5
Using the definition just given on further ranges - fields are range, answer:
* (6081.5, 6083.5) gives 141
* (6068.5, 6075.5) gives 152.1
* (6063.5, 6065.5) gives 144.2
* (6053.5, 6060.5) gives 135.7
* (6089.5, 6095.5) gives 165.5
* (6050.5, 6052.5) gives 146.6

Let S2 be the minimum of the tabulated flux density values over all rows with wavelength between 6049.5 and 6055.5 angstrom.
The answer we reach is 131.6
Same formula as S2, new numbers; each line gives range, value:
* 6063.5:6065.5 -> 142.4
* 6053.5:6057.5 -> 127.2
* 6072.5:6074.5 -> 151.6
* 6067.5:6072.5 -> 148.2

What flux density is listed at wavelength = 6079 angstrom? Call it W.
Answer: 143.1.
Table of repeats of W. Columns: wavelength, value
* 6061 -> 135.2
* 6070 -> 150.3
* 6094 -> 164.4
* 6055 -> 131.6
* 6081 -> 141.6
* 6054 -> 135.7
